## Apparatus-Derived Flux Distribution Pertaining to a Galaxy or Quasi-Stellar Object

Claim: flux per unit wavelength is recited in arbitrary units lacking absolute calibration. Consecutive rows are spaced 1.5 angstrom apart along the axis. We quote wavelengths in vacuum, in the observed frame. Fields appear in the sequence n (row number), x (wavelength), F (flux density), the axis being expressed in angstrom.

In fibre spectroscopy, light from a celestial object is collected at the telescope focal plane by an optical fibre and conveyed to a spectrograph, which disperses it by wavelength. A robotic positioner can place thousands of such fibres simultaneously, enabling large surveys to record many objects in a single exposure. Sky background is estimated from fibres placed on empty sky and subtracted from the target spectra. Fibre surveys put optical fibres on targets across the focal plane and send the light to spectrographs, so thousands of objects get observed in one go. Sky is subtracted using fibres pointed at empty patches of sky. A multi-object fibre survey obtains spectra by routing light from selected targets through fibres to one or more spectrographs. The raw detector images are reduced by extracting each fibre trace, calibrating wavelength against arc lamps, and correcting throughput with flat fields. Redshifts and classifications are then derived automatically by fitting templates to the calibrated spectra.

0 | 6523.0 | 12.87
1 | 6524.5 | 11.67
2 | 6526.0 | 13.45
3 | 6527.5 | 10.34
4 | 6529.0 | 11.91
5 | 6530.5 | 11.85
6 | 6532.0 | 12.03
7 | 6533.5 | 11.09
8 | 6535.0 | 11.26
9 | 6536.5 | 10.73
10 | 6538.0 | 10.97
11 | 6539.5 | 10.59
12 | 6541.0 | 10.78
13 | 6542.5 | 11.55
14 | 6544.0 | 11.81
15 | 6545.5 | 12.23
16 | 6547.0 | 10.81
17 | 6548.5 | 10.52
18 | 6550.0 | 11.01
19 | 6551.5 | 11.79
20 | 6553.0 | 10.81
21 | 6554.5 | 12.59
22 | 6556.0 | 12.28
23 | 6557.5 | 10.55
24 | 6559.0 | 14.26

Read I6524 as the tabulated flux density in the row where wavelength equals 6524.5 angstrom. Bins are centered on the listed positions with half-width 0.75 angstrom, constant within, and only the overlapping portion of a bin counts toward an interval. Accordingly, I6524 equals 11.67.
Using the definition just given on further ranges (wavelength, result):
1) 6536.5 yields 10.73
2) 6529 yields 11.91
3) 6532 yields 12.03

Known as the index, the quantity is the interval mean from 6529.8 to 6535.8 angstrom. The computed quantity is 11.5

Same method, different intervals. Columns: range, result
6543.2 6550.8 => 11.3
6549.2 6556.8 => 11.7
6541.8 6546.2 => 11.9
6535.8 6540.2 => 10.8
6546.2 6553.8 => 11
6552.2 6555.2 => 11.7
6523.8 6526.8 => 12.5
